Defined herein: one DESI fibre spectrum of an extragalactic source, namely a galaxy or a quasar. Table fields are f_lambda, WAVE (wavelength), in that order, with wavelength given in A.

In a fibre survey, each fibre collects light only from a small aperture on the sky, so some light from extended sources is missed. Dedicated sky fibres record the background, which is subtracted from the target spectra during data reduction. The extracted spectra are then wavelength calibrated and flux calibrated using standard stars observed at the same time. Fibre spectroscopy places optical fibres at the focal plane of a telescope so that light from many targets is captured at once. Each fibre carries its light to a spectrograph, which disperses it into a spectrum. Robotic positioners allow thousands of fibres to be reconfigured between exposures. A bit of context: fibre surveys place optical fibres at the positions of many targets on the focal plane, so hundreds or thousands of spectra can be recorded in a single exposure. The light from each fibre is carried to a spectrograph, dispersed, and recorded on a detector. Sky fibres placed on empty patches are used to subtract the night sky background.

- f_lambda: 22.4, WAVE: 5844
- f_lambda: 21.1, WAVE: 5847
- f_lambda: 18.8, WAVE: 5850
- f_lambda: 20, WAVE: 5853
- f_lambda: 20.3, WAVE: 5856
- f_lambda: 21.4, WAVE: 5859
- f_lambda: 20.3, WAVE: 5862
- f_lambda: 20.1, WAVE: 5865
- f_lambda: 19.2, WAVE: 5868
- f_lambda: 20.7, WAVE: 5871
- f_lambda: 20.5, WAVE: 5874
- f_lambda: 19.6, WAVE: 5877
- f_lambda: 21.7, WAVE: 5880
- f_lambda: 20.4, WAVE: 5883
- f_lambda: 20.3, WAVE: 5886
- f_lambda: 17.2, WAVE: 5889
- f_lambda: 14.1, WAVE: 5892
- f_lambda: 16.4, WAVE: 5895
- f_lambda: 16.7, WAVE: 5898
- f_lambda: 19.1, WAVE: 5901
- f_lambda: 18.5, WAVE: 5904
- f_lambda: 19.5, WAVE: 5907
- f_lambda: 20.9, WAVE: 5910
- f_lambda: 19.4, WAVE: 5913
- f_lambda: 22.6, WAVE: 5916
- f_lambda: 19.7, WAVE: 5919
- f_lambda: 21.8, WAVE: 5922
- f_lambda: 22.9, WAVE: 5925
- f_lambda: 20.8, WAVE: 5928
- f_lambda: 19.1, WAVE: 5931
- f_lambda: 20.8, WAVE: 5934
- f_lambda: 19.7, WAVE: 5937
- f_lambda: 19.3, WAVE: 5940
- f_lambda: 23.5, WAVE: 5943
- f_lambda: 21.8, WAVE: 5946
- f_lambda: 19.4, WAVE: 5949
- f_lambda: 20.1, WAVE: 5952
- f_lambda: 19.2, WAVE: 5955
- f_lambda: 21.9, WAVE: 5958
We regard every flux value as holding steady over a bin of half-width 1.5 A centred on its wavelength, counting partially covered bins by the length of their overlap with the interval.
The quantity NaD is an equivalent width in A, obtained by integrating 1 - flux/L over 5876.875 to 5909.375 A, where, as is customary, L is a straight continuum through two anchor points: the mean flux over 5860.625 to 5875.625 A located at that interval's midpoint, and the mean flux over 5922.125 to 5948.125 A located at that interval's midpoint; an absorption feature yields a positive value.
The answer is 3.1 A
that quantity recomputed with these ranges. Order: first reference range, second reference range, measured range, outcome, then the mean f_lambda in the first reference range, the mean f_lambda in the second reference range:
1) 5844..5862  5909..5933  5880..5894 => 1.6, 20.5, 20.9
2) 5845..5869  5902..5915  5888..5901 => 2.2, 20.2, 19.7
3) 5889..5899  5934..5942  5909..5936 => -3.4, 15.9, 20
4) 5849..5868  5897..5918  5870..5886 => -0.5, 20.1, 19.6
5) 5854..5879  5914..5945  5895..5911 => 1.6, 20.3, 21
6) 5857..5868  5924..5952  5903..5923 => 0.3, 20.4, 20.7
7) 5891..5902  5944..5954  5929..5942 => -0.3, 16.6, 20.5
